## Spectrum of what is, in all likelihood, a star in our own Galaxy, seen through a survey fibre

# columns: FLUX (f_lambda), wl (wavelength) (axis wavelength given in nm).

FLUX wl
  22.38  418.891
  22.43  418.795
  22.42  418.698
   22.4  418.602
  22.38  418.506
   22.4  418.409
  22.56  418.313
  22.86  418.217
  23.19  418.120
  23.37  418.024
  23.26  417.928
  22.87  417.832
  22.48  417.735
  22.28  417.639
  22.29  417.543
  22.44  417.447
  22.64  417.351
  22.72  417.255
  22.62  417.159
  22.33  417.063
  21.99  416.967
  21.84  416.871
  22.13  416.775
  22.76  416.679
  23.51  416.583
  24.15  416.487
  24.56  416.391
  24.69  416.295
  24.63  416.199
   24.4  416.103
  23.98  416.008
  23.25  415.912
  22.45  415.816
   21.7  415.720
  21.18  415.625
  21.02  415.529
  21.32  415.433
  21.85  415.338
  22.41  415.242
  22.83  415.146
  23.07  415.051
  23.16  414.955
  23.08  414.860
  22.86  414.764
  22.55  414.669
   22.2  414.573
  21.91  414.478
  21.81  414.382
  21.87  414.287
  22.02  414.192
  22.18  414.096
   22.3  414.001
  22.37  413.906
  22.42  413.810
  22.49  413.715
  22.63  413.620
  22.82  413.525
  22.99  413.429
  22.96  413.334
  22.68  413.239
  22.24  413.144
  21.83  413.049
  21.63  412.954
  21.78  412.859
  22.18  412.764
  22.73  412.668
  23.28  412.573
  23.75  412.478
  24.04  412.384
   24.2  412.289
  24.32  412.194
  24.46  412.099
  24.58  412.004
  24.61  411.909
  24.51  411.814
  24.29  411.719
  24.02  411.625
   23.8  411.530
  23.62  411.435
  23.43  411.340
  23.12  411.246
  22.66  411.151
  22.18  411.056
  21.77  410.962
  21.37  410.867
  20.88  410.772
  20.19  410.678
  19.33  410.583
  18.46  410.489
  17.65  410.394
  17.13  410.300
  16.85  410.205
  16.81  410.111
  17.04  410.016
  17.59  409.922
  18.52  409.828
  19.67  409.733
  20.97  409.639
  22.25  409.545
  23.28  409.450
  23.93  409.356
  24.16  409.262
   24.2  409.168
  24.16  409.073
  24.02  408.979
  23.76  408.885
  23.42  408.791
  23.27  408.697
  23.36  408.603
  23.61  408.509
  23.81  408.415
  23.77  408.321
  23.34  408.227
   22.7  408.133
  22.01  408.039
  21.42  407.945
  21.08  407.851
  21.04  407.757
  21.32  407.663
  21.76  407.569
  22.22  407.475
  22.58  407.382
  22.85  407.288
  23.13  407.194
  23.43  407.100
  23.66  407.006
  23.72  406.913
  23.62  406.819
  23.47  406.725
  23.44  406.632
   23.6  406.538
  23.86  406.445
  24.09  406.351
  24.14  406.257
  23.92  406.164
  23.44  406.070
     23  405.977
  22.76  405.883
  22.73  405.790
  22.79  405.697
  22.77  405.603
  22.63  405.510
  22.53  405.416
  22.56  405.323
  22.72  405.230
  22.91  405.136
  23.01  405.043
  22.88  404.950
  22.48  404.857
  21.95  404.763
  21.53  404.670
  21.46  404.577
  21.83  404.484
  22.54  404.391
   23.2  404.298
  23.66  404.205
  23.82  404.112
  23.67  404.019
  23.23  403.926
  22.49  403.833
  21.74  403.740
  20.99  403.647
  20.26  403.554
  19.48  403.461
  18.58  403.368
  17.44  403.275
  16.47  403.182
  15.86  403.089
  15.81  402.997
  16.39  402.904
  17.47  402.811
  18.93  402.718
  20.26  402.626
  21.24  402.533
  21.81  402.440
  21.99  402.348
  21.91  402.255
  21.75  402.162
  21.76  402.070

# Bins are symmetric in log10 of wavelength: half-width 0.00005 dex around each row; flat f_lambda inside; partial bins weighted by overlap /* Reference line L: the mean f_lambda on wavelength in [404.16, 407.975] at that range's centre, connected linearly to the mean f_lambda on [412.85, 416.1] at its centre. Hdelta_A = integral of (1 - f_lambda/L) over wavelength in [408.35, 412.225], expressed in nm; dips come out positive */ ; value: 0.10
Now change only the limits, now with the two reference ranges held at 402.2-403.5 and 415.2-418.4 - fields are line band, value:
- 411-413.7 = -0.217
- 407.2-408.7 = -0.164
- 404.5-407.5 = -0.496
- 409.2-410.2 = 0.021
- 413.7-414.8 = -0.009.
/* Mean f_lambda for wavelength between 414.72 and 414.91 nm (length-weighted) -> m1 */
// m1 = 23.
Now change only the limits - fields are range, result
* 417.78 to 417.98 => 23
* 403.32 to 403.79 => 20.2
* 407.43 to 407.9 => 21.5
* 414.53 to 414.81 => 22.5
